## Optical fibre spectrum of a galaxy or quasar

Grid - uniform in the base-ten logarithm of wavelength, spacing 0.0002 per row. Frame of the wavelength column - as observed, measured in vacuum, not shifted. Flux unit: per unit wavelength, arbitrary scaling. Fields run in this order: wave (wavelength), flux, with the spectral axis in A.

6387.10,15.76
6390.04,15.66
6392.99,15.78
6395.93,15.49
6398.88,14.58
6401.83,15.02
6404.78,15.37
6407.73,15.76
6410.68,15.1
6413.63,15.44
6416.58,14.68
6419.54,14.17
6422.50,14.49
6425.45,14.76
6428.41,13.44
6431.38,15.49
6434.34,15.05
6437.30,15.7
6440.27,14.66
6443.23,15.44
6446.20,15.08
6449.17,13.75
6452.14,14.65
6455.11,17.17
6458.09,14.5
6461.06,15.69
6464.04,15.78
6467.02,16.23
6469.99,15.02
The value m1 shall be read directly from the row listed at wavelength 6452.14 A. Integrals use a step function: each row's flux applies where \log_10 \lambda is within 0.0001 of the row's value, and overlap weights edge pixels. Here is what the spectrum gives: 14.65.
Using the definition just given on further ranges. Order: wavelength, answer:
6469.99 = 15.02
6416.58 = 14.68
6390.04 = 15.66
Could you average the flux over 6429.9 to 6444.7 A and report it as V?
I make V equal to 15.3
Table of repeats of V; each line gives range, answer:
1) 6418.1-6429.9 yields 14.2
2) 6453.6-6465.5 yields 15.8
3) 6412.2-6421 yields 14.8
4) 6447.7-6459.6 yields 15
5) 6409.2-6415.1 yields 15.3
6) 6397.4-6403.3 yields 14.8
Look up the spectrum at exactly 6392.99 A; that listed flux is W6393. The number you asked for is 15.78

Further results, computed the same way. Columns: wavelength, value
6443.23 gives 15.44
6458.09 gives 14.5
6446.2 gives 15.08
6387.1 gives 15.76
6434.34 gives 15.05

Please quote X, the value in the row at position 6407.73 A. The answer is 15.76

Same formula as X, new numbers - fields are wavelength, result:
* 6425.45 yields 14.76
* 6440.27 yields 14.66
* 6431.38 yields 15.49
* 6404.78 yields 15.37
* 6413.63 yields 15.44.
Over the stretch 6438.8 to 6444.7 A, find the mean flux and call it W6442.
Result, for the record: 15.1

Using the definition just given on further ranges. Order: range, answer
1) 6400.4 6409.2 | 15.4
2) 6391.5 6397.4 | 15.6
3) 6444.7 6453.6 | 14.5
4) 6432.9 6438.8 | 15.4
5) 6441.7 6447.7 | 15.3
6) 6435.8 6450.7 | 14.9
